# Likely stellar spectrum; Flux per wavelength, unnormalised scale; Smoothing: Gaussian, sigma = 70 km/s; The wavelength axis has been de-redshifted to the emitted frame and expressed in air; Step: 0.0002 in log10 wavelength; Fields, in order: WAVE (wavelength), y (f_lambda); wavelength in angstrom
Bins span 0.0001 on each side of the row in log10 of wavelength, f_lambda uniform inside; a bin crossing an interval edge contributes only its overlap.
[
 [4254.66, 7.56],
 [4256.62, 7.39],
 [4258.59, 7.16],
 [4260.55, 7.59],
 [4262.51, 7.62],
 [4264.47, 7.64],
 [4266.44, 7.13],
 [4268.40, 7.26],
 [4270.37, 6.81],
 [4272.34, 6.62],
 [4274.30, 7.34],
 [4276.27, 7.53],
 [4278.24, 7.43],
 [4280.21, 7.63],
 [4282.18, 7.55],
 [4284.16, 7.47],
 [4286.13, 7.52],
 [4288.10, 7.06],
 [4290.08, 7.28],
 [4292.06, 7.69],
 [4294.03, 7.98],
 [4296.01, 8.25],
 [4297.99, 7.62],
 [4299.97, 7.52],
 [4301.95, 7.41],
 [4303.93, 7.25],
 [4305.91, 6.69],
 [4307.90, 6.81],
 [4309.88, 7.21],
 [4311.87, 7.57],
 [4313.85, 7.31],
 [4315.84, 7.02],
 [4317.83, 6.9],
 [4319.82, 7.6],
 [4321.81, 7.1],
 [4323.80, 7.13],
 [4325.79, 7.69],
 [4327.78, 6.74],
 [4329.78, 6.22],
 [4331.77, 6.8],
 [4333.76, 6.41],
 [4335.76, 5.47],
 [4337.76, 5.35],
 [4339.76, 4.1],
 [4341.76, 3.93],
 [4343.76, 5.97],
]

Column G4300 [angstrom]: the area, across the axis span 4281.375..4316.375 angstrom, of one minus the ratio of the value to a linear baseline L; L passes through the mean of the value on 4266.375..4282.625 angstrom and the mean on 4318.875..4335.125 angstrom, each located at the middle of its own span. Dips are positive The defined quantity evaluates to -1.5 angstrom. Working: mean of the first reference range 7.26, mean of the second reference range 6.93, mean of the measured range 7.4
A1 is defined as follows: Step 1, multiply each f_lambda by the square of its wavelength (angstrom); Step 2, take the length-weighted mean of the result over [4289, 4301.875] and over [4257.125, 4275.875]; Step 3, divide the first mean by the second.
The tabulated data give 1.1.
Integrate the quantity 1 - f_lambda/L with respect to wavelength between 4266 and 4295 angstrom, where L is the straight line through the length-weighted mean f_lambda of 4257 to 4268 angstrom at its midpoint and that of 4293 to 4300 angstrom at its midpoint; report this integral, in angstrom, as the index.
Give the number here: 1.2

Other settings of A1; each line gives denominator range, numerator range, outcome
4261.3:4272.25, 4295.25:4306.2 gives 1.05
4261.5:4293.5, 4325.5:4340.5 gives 0.84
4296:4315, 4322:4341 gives 0.86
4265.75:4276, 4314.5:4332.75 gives 1.02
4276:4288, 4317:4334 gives 0.95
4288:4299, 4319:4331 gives 0.93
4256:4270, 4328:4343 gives 0.78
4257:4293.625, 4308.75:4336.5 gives 0.97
